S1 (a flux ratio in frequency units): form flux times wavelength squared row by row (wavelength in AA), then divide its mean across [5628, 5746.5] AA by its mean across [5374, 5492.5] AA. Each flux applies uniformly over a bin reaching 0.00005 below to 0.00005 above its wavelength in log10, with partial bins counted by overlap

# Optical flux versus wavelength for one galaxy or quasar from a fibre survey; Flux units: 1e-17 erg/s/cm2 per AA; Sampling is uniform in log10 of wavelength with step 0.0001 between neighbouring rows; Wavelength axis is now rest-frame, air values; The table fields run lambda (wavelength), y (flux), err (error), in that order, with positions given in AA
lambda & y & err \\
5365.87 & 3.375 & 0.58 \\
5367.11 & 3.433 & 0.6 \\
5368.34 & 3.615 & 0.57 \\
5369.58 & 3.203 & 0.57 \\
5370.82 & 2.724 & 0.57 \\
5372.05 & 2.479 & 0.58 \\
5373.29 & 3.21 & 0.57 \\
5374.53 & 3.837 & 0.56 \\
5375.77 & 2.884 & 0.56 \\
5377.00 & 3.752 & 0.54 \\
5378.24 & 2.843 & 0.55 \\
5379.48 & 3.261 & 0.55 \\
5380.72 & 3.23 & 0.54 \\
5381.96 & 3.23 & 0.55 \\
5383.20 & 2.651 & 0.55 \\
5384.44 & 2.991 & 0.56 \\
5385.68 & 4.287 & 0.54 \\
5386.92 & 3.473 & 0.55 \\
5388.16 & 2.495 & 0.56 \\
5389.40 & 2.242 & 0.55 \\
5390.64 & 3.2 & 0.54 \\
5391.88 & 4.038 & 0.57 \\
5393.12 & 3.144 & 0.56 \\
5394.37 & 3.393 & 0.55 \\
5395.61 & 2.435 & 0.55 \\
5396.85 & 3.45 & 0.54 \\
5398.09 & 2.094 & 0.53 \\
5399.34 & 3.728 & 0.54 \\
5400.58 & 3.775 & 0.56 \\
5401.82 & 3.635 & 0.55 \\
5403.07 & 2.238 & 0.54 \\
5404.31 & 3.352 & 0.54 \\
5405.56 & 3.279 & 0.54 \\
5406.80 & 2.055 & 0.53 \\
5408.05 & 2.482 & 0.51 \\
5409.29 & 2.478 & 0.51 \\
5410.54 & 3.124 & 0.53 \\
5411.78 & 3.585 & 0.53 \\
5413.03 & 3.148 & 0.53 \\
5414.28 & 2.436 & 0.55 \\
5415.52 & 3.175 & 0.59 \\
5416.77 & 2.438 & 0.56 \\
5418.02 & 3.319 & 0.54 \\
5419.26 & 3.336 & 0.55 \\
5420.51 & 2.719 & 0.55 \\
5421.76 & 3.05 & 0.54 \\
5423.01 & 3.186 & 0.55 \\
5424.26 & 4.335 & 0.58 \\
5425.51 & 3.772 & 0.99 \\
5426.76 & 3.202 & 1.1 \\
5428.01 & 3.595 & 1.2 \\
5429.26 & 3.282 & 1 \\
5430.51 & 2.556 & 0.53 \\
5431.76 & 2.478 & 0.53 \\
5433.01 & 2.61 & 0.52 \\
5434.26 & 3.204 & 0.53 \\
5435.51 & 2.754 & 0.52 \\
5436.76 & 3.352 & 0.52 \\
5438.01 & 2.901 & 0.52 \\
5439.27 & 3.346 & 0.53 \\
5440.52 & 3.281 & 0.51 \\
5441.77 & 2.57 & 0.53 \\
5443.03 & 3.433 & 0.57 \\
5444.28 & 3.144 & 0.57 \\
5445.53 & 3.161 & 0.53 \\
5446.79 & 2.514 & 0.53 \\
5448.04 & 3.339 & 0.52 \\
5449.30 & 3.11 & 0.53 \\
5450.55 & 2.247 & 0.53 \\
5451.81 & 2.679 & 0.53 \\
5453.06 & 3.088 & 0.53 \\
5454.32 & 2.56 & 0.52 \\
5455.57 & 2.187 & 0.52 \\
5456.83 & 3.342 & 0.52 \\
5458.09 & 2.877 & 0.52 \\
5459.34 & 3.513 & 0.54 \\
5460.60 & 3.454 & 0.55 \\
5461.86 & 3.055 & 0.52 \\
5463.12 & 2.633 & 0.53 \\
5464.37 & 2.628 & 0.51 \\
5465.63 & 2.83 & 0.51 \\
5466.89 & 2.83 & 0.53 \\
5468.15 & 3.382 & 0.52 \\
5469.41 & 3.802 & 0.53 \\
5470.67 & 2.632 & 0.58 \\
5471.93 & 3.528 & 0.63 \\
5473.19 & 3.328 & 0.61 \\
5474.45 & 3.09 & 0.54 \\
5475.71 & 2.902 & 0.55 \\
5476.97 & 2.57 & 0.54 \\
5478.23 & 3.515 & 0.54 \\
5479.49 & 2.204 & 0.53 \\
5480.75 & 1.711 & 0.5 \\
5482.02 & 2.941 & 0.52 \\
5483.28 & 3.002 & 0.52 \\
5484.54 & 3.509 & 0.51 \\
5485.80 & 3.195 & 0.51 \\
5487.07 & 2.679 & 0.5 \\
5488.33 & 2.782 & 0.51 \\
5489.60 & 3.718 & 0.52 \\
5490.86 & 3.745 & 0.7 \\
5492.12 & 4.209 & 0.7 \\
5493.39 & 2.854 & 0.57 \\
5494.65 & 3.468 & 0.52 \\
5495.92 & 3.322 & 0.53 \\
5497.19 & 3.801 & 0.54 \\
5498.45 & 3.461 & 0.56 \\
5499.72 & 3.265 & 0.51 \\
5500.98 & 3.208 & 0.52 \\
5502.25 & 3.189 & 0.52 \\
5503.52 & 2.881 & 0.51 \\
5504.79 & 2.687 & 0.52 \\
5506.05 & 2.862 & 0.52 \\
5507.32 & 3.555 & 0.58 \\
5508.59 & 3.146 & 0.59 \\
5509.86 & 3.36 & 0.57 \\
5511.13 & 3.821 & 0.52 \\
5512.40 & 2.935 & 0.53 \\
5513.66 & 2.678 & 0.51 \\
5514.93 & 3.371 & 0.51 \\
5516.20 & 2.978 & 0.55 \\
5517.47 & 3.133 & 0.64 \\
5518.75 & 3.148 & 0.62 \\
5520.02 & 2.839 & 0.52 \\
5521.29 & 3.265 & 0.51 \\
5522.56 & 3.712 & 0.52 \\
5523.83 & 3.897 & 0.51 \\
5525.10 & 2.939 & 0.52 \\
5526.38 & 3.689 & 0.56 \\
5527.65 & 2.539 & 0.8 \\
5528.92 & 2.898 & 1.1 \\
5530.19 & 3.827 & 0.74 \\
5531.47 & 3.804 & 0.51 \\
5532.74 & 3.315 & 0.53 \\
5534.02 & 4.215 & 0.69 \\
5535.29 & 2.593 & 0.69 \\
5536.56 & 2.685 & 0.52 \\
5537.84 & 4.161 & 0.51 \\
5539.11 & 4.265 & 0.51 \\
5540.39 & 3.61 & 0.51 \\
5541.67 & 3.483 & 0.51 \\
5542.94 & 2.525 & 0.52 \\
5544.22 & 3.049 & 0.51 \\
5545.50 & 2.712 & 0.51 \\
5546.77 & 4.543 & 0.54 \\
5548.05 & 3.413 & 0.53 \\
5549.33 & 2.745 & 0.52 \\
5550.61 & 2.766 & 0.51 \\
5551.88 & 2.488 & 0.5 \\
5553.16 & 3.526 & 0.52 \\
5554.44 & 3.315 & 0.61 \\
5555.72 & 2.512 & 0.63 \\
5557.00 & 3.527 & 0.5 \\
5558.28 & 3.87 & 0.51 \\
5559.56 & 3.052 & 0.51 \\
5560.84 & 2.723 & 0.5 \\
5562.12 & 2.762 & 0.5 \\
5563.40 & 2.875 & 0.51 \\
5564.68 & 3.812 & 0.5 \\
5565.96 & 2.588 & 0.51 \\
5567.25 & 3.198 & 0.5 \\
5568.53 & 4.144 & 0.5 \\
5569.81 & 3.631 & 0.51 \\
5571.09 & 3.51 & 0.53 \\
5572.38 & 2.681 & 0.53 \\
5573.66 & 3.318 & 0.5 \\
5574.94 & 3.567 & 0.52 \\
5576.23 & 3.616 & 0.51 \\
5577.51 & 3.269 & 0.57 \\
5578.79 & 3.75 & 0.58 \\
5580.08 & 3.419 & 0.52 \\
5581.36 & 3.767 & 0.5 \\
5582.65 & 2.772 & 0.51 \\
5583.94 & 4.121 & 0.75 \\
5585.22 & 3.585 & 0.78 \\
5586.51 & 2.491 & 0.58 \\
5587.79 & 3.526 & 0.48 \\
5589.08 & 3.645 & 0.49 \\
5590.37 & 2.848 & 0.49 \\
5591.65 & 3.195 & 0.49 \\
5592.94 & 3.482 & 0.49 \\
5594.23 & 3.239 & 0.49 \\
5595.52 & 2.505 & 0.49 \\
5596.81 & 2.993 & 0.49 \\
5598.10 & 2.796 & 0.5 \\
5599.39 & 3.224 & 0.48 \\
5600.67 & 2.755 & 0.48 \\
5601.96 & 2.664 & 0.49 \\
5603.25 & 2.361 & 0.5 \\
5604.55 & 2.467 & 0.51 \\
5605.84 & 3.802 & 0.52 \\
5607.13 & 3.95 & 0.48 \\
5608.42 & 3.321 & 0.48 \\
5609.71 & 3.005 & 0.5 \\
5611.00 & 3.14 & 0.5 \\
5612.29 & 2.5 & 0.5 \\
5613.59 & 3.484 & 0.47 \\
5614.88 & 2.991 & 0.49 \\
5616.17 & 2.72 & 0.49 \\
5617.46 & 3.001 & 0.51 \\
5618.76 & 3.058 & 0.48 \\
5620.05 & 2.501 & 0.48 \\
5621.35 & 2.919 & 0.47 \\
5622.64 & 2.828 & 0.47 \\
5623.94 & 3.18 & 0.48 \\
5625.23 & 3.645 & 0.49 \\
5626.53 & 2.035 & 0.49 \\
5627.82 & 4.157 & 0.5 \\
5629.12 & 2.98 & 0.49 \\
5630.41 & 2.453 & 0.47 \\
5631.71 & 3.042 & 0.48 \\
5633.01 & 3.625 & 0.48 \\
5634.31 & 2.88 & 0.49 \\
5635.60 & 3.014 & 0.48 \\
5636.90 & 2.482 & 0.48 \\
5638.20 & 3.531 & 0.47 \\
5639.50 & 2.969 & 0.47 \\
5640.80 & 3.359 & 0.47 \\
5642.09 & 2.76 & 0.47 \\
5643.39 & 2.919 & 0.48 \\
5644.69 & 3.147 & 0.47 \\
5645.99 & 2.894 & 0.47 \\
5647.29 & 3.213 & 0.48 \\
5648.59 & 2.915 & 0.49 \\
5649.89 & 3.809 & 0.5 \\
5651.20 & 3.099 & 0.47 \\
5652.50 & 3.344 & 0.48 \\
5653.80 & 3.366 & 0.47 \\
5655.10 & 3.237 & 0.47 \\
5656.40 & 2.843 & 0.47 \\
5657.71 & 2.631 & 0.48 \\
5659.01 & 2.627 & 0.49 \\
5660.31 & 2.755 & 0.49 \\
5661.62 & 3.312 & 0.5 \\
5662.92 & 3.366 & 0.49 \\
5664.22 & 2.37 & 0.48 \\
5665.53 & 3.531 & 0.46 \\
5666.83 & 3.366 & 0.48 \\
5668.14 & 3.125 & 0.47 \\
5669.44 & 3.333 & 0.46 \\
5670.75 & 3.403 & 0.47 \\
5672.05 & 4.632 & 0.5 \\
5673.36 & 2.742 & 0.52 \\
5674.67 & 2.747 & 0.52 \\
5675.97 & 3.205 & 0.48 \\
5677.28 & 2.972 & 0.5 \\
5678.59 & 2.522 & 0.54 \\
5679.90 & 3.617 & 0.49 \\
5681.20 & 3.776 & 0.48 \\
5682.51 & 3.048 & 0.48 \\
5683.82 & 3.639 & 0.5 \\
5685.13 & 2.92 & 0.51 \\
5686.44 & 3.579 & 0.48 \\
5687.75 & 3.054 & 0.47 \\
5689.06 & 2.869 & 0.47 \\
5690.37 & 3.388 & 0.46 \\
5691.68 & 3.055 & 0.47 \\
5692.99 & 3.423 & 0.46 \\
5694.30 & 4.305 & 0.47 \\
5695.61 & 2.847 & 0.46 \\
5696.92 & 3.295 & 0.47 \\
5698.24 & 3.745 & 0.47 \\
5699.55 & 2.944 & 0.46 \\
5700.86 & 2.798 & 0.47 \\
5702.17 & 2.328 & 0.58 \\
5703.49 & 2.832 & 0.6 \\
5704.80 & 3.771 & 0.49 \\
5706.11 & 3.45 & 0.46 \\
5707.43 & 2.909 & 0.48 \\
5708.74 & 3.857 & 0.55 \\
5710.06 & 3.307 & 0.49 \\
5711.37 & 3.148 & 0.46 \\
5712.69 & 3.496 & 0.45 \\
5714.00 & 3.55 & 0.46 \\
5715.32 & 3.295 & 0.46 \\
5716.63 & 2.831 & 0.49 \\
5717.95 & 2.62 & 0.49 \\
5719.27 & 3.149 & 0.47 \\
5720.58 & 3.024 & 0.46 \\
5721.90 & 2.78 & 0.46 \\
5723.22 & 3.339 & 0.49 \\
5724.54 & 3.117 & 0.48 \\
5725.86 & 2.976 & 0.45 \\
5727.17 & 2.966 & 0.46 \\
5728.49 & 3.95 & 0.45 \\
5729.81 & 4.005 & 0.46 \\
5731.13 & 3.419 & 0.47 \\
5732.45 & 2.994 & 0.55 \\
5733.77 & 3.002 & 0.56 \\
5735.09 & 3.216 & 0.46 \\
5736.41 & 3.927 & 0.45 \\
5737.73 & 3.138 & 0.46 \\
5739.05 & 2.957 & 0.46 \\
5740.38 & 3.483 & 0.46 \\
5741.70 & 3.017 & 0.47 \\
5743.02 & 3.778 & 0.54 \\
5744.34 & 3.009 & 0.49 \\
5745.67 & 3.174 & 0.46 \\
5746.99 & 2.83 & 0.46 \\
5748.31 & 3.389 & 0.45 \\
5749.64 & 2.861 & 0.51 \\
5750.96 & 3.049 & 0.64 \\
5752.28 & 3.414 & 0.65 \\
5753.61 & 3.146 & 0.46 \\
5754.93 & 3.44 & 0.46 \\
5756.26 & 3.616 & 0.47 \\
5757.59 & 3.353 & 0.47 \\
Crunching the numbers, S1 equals 1.14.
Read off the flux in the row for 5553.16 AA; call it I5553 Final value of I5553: 3.526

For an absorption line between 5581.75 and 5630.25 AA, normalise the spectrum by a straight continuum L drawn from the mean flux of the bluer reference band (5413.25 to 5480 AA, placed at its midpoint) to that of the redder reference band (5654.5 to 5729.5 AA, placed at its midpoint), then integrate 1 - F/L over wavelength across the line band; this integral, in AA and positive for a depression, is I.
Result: 0.9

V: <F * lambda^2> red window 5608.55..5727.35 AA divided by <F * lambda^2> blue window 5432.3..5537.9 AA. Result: 1.07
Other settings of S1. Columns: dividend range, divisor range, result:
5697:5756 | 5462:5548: 1.08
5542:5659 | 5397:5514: 1.07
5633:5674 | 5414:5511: 1.09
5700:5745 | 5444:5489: 1.20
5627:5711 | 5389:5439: 1.13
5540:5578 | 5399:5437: 1.10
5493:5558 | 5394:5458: 1.12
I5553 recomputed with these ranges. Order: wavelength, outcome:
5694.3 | 4.305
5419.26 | 3.336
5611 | 3.14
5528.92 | 2.898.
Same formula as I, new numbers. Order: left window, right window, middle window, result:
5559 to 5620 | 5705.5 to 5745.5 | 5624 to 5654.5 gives 0.8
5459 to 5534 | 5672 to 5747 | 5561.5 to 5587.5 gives -1.2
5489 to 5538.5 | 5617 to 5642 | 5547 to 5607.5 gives -0.9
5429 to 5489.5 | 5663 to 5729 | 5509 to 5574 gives -4.6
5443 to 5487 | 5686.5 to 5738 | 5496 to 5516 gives -1.4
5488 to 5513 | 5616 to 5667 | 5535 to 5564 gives 0.3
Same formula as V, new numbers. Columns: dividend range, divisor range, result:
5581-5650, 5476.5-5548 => 0.98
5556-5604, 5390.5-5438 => 1.11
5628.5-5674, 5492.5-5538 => 1.00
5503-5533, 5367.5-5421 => 1.09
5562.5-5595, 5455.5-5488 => 1.17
